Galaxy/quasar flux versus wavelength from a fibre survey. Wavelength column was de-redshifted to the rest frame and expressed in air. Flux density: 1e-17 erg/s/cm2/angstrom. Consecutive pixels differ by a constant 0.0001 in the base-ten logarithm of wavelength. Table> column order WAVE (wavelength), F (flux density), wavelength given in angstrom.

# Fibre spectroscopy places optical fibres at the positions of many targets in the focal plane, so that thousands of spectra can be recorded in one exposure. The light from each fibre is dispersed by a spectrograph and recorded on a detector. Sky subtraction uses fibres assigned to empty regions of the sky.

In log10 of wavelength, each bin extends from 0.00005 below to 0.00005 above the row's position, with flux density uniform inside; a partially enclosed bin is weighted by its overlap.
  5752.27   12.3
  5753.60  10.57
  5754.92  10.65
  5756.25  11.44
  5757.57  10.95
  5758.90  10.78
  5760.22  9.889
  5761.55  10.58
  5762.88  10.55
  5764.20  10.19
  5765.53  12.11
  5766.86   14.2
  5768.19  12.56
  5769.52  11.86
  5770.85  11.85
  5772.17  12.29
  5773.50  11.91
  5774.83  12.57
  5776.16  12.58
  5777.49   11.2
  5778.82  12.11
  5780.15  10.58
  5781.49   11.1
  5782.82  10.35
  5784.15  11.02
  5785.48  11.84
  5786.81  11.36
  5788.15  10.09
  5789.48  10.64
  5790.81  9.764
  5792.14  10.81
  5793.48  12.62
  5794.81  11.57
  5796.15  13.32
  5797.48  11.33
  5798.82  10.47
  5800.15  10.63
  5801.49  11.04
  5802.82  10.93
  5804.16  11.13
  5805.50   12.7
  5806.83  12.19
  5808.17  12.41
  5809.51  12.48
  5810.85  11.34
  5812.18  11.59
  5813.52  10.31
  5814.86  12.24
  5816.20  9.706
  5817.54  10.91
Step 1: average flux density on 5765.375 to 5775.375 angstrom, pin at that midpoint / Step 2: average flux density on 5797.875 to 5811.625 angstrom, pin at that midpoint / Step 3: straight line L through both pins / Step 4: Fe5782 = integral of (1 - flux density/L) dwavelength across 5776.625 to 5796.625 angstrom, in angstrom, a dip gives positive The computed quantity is 1.3 angstrom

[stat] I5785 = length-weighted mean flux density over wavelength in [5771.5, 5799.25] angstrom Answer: 11.4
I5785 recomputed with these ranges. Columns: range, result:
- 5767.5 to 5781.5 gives 11.9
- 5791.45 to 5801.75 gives 11.5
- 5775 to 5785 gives 11.3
